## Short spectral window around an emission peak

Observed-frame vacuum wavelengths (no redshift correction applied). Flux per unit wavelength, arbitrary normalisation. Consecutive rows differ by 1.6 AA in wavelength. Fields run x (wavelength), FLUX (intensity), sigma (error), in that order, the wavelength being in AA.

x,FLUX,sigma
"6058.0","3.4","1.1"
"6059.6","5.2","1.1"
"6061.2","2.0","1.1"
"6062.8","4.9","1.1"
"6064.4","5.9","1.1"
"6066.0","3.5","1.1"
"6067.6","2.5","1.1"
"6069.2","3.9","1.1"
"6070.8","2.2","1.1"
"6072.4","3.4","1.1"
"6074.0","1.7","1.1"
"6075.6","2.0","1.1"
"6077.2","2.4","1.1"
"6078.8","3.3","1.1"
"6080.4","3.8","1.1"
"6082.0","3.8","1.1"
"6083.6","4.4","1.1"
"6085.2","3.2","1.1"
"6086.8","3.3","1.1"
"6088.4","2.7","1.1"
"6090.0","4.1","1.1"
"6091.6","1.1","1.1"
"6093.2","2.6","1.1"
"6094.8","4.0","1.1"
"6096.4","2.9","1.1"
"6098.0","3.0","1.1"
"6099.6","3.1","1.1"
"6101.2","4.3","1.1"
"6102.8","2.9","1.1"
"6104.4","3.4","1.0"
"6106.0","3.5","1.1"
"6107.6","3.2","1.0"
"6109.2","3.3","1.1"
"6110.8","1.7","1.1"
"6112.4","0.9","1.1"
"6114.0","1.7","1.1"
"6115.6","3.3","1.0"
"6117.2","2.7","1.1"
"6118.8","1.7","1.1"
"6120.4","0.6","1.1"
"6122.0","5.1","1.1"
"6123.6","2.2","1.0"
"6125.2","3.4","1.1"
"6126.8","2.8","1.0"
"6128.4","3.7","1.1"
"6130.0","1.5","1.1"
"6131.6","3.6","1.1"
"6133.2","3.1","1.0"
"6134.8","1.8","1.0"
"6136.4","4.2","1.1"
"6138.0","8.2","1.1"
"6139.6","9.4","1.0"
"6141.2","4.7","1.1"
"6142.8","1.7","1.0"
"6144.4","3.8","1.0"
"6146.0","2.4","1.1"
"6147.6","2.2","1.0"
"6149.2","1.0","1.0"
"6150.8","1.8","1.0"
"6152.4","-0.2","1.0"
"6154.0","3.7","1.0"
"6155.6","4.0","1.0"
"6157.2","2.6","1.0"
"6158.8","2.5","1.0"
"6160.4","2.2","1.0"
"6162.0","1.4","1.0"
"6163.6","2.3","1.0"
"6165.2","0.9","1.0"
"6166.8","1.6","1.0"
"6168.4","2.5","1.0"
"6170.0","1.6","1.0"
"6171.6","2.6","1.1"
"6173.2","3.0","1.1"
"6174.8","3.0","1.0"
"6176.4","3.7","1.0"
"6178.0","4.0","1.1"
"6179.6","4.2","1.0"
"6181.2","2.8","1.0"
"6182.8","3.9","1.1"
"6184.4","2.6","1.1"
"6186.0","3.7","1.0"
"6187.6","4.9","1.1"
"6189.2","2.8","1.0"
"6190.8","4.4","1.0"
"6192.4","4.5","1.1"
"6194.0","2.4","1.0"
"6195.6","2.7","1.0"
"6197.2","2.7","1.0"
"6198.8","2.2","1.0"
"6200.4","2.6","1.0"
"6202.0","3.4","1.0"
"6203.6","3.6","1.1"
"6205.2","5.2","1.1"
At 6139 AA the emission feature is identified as H-beta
